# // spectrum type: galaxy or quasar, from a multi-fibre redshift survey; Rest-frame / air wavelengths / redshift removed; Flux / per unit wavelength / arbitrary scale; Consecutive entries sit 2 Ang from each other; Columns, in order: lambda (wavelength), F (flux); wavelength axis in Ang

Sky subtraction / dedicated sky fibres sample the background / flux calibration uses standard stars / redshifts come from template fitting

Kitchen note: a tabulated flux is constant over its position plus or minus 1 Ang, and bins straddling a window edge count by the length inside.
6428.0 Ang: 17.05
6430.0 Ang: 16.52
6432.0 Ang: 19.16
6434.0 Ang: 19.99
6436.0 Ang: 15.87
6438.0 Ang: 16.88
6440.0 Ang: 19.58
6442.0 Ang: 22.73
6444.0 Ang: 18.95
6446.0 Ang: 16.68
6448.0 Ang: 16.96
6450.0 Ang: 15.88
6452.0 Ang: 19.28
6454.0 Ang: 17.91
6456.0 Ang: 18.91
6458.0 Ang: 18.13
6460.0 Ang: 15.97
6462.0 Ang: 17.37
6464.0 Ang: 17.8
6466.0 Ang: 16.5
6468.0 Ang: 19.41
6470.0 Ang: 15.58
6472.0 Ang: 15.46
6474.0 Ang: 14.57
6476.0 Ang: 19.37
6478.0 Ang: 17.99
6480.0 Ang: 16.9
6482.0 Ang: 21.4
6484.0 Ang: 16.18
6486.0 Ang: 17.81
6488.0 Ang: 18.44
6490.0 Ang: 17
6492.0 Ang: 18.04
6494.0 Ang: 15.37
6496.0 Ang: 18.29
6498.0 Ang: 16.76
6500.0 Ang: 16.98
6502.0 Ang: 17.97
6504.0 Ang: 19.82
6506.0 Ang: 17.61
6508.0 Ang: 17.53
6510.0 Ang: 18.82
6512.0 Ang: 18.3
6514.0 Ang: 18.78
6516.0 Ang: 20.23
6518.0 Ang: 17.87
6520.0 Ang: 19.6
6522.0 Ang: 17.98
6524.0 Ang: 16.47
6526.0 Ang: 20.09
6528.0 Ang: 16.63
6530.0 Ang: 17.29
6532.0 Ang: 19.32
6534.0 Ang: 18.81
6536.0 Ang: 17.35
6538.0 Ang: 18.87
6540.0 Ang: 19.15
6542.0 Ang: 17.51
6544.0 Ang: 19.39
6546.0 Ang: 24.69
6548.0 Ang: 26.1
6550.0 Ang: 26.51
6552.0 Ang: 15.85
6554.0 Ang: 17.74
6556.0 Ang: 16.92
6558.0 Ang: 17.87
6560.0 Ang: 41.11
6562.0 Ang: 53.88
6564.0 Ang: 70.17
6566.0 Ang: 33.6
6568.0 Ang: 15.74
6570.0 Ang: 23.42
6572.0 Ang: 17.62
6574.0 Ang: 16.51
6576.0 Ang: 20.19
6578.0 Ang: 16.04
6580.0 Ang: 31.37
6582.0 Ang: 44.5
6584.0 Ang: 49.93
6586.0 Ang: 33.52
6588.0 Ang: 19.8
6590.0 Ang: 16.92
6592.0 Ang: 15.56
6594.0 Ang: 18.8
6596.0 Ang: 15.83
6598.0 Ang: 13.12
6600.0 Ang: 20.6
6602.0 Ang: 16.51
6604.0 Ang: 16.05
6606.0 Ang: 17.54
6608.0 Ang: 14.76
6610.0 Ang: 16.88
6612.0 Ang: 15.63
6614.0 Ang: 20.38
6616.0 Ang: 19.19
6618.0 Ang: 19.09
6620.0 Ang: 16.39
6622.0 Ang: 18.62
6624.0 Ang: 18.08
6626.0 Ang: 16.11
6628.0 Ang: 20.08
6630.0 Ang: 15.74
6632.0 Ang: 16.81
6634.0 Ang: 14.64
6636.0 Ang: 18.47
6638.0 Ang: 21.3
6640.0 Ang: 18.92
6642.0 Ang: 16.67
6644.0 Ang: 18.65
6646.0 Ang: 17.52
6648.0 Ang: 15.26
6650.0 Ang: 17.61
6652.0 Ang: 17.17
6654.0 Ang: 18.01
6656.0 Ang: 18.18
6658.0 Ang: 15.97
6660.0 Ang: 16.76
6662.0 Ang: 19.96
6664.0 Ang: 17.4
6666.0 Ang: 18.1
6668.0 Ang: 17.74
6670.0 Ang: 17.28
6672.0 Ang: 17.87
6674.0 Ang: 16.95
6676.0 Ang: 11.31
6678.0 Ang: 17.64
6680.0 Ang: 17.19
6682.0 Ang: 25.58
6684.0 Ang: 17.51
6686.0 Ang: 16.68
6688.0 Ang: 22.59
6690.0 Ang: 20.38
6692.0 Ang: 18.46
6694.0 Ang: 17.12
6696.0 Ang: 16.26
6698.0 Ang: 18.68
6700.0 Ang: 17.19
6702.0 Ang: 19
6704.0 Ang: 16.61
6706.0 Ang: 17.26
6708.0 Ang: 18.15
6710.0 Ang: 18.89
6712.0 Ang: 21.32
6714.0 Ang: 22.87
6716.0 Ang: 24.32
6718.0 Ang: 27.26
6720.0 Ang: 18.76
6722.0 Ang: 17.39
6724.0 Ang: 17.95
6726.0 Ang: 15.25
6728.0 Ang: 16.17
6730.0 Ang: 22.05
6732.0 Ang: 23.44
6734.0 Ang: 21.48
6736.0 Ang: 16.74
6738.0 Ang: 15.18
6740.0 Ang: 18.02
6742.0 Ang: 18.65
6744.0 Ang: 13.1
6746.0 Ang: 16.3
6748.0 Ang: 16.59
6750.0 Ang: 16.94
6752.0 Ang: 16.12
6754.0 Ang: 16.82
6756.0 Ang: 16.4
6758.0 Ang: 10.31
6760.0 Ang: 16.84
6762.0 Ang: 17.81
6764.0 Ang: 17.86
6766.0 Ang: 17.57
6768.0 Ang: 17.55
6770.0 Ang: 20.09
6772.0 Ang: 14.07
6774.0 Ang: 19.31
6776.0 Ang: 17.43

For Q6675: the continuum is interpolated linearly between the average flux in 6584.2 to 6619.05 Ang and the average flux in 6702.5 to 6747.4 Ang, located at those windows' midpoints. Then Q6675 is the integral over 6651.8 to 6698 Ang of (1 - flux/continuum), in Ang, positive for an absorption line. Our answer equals 2.5 Ang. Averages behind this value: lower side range 19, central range 17.9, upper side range 18.9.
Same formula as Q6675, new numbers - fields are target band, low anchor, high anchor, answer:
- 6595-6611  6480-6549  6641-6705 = 1.5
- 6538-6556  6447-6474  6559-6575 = 6.0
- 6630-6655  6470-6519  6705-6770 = 0.7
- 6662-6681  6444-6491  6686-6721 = 2.3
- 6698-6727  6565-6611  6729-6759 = -2.0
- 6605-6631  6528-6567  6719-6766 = 5.8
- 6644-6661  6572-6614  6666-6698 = 1.8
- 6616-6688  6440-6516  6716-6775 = 0.3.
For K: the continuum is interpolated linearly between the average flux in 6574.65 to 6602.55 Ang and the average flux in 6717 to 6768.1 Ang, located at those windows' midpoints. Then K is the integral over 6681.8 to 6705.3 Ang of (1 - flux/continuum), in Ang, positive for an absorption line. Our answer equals 1.2 Ang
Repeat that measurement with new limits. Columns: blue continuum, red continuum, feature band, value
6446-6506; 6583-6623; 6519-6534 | 0.1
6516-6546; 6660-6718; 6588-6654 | 4.5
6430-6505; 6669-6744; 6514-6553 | -3.1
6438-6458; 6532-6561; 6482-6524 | 4.1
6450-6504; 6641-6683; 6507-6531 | -1.0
